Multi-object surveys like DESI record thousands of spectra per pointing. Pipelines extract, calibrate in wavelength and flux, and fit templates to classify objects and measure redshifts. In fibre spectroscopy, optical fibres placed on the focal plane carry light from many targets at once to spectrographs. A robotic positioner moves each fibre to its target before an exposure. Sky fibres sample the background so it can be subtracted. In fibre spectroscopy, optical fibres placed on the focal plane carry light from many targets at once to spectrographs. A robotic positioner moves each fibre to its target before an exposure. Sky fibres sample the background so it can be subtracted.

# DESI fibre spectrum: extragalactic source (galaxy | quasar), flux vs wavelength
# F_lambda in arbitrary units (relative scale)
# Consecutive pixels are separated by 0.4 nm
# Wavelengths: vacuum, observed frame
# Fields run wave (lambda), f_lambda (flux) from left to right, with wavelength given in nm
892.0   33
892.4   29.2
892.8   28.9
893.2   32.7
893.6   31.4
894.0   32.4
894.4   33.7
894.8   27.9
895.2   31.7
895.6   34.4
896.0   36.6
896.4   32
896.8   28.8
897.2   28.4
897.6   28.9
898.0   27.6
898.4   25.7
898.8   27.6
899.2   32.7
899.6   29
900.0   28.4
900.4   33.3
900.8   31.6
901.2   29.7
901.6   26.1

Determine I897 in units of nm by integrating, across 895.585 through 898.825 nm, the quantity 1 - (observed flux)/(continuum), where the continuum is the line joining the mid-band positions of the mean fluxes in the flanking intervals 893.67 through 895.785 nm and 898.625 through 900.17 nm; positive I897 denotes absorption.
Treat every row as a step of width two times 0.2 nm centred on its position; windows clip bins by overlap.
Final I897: 0.09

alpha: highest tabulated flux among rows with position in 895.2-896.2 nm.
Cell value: 36.6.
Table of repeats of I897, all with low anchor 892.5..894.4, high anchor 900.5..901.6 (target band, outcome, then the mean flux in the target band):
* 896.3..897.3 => 0.04 nm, 29.6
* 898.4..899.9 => 0.06 nm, 29.1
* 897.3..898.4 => 0.10 nm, 27.8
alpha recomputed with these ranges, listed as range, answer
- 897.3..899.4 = 32.7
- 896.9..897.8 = 28.9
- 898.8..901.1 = 33.3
